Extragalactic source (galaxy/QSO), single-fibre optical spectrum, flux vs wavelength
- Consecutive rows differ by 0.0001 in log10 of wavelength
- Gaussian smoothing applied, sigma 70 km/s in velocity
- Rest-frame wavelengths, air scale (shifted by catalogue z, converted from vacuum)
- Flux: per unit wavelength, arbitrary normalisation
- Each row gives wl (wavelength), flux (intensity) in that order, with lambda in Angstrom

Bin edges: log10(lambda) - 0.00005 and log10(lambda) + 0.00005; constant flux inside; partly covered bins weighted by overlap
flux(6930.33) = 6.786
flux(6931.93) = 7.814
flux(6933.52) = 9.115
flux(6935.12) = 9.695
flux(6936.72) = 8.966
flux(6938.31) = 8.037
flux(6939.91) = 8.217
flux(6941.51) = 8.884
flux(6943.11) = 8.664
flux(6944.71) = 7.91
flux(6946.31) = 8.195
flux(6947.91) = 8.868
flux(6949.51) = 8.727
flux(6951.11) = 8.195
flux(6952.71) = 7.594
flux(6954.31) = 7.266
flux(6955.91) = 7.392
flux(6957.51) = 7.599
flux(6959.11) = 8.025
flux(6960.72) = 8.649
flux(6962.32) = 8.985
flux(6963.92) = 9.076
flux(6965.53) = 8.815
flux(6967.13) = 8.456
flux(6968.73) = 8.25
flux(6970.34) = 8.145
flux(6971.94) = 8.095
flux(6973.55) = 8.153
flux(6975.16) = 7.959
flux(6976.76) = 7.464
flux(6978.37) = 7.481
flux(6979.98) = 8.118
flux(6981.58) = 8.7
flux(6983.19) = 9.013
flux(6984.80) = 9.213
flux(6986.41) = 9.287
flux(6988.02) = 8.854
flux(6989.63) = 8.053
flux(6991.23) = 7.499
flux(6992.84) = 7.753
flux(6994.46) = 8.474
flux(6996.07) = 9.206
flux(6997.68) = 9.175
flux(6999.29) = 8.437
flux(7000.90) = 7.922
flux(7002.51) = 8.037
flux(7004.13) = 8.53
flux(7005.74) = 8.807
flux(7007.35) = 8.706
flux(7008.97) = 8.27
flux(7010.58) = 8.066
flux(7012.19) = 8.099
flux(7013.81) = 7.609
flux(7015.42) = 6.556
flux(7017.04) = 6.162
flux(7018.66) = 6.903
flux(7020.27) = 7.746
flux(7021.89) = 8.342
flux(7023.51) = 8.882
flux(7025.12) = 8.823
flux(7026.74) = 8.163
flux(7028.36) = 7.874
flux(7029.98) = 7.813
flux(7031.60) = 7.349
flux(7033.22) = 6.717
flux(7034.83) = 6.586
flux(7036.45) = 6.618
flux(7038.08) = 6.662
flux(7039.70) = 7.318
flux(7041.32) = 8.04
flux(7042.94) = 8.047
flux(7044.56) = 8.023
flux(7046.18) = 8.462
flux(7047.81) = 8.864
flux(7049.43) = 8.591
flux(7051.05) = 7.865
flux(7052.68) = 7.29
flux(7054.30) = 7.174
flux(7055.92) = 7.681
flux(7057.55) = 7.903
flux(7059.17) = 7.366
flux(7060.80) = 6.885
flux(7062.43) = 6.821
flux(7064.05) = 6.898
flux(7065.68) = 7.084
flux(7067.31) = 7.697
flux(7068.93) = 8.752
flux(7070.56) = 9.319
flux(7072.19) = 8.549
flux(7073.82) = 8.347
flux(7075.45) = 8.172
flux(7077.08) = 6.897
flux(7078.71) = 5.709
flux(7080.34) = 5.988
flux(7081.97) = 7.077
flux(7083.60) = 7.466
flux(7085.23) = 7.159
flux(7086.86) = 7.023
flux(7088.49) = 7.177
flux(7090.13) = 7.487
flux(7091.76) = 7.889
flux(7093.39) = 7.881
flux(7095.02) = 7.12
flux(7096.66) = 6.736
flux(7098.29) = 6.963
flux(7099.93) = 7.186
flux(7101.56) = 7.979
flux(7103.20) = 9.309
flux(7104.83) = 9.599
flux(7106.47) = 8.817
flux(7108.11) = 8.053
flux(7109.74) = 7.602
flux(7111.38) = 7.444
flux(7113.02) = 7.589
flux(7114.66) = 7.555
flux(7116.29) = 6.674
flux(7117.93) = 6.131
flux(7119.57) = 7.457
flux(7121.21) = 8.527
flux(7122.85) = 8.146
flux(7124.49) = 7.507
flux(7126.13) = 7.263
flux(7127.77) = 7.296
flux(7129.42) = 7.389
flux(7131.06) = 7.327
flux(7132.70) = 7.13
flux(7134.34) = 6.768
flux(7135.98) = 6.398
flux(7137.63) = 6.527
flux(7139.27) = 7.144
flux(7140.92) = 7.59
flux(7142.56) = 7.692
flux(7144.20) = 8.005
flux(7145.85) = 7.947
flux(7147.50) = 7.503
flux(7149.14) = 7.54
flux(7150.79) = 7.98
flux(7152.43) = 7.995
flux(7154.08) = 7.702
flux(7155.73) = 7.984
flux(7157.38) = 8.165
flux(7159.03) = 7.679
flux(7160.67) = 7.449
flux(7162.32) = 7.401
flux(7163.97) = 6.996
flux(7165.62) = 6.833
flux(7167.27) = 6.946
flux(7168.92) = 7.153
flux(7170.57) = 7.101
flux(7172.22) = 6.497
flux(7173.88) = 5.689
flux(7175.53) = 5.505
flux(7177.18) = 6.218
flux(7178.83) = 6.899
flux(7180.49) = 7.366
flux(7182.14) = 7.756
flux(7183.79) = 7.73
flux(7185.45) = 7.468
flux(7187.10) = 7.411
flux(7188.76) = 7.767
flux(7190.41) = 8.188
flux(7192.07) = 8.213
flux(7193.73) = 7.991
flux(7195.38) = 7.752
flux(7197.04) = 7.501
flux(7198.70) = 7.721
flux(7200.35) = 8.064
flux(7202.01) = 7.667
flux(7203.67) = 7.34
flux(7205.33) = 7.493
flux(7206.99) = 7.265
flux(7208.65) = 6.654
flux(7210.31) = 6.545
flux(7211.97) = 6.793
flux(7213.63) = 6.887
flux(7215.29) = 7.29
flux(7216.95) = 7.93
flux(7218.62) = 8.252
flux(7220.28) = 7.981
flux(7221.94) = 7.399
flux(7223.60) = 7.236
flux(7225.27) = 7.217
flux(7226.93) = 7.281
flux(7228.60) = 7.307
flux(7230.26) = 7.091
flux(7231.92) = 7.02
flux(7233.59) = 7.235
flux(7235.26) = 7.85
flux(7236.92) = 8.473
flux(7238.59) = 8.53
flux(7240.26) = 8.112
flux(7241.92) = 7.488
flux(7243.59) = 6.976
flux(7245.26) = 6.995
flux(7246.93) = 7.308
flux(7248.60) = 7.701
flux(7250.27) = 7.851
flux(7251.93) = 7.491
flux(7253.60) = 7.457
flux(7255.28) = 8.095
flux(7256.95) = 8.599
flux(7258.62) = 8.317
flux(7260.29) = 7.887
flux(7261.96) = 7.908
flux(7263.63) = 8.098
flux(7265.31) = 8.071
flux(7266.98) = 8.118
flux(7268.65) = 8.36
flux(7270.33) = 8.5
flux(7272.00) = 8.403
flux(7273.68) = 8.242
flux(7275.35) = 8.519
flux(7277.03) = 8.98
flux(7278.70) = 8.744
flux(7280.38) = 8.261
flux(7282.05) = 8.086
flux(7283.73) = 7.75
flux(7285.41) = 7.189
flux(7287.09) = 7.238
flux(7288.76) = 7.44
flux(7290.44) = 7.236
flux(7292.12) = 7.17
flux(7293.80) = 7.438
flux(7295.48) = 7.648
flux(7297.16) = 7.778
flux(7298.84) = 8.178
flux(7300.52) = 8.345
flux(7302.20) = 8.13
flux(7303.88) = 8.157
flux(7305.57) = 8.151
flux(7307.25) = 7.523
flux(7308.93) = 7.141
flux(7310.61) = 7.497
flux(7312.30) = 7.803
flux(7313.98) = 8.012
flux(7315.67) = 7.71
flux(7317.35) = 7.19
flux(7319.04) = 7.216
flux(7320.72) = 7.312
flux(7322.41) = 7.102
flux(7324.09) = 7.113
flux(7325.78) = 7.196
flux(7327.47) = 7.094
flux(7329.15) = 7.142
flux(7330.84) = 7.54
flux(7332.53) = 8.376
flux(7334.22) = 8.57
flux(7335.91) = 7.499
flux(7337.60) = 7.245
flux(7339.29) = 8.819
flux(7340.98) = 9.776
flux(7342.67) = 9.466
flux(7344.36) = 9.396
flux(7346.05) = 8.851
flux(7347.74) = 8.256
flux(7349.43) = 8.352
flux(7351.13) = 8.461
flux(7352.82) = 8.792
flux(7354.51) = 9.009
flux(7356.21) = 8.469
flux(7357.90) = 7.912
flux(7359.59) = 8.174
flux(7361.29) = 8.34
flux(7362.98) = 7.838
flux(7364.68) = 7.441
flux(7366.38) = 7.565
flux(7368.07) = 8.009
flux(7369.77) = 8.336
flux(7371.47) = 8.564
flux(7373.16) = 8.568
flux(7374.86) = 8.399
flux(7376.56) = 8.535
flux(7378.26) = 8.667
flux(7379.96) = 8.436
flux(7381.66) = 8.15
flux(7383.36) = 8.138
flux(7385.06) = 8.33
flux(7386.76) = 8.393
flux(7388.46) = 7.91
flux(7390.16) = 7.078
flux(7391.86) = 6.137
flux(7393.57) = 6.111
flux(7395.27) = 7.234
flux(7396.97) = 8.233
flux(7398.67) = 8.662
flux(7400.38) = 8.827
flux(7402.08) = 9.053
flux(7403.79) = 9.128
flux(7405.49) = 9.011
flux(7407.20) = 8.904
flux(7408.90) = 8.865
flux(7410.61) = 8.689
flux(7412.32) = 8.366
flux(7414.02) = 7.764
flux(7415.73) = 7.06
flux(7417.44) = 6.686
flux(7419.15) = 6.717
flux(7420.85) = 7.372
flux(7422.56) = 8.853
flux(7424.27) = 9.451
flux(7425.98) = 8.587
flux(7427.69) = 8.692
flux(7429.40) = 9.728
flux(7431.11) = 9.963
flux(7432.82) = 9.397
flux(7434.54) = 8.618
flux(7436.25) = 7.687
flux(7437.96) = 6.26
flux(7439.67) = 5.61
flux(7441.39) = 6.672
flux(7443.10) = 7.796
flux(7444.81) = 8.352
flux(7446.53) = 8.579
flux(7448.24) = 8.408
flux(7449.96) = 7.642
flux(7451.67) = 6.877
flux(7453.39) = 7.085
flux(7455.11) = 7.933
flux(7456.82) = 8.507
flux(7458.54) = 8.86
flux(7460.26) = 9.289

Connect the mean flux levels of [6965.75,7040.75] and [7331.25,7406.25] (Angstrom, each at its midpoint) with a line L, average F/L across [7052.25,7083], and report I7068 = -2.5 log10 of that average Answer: 0.085 mag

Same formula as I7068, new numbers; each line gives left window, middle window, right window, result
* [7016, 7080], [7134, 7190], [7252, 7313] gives 0.075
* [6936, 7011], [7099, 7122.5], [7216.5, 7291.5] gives 0.033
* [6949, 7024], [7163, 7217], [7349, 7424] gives 0.132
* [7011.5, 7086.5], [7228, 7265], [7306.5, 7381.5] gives 0.024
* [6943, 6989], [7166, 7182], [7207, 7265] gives 0.164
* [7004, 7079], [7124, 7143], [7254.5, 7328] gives 0.090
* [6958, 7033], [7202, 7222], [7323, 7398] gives 0.113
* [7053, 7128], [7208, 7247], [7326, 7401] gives 0.062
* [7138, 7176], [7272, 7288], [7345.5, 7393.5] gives -0.044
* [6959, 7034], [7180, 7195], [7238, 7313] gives 0.028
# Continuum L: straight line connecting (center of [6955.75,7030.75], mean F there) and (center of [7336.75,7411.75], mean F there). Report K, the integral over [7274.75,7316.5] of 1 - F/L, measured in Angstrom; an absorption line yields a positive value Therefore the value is 2.3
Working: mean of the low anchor 8.21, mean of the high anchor 8.33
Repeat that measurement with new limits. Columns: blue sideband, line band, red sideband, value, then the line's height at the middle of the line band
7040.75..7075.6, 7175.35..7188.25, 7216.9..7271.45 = 1.10 Angstrom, 7.81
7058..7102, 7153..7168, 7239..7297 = 0.25 Angstrom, 7.6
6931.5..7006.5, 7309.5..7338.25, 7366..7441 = 2.40 Angstrom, 8.19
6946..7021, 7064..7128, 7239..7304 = 3.77 Angstrom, 8.08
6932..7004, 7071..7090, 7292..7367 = 2.22 Angstrom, 8.25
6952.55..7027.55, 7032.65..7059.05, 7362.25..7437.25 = 1.87 Angstrom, 8.2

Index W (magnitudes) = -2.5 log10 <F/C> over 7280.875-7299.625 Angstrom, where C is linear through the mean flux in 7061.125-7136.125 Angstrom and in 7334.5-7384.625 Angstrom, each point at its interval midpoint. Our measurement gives 0.082 mag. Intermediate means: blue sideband 7.51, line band 7.57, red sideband 8.4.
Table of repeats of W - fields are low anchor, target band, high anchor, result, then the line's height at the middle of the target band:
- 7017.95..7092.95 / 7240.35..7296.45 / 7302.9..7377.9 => 0.009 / 7.94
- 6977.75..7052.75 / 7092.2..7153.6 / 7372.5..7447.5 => 0.068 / 8.06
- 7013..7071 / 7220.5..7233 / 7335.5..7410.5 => 0.106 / 8.01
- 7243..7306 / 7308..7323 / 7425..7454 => 0.070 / 7.94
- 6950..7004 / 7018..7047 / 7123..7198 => 0.043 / 8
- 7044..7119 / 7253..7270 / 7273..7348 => -0.037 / 7.84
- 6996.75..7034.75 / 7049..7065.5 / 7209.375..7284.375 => 0.071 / 7.91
